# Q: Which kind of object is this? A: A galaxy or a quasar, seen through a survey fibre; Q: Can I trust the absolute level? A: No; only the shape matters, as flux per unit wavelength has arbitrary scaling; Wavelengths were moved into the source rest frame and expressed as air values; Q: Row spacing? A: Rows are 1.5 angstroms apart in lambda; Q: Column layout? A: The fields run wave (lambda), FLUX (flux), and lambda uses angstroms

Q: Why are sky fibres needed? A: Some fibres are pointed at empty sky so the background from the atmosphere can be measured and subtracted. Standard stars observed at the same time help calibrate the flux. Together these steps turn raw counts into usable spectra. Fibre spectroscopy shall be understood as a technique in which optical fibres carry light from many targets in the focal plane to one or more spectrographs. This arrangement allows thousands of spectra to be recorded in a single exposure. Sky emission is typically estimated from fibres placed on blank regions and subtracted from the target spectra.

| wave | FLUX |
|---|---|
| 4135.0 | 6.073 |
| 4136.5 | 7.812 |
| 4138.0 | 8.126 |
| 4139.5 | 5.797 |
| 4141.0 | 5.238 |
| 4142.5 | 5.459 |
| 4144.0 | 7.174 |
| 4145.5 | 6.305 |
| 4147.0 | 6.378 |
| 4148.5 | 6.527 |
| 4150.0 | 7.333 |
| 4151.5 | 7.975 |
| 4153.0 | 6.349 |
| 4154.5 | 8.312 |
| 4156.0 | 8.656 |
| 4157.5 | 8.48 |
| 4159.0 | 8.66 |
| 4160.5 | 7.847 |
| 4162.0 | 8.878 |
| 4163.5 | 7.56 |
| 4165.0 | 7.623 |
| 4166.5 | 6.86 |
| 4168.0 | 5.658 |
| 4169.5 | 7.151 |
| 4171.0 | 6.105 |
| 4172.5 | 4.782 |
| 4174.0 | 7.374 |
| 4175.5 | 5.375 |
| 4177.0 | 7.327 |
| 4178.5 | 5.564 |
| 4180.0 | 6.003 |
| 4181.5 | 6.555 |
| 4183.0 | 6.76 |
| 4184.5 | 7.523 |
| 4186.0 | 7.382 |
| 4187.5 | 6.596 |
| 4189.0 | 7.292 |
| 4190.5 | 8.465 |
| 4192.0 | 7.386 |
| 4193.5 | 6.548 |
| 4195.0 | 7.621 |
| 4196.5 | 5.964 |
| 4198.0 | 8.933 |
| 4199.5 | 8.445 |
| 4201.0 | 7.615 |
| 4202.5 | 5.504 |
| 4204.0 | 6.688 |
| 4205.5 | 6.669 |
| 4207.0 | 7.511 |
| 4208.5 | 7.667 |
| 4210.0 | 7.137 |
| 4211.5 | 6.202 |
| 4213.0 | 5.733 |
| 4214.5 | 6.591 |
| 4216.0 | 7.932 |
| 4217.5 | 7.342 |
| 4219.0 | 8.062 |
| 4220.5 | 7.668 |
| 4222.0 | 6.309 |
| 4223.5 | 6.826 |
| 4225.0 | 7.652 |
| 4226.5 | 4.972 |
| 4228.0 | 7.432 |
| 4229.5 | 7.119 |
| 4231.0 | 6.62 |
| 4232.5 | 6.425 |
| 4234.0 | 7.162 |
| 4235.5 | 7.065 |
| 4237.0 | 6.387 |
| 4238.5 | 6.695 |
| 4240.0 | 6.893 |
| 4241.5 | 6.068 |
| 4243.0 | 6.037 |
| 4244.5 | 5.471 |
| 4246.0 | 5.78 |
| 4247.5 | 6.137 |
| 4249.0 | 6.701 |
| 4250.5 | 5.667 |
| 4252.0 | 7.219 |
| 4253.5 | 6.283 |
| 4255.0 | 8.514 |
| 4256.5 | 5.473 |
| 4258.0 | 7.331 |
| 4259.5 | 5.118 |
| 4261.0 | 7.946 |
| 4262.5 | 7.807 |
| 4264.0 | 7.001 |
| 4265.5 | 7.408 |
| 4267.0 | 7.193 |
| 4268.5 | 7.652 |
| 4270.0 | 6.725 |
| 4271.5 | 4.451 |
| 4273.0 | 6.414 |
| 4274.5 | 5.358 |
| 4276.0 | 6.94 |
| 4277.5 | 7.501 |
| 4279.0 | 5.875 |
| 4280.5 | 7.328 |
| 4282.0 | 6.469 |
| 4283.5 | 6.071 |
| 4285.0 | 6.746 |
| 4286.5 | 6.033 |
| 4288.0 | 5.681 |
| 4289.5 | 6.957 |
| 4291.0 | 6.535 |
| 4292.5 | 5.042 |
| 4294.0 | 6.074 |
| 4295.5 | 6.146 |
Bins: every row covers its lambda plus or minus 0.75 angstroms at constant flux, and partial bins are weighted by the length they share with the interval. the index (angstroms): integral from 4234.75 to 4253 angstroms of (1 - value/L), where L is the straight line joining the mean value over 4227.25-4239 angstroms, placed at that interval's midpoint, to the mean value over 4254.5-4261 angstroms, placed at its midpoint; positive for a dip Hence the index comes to 1.2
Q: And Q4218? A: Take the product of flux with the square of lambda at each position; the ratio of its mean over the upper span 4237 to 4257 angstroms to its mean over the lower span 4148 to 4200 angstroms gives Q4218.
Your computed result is 0.92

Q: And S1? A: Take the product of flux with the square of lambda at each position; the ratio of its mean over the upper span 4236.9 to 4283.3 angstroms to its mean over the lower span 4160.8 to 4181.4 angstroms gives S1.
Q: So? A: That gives 1.0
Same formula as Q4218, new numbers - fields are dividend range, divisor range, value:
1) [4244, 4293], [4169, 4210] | 0.98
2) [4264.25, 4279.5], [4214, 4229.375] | 0.95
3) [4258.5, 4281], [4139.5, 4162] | 0.99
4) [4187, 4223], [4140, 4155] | 1.10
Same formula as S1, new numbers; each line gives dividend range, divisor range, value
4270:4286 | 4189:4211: 0.90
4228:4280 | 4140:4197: 0.99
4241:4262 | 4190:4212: 0.91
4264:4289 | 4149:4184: 0.97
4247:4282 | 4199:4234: 0.98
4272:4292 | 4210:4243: 0.97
